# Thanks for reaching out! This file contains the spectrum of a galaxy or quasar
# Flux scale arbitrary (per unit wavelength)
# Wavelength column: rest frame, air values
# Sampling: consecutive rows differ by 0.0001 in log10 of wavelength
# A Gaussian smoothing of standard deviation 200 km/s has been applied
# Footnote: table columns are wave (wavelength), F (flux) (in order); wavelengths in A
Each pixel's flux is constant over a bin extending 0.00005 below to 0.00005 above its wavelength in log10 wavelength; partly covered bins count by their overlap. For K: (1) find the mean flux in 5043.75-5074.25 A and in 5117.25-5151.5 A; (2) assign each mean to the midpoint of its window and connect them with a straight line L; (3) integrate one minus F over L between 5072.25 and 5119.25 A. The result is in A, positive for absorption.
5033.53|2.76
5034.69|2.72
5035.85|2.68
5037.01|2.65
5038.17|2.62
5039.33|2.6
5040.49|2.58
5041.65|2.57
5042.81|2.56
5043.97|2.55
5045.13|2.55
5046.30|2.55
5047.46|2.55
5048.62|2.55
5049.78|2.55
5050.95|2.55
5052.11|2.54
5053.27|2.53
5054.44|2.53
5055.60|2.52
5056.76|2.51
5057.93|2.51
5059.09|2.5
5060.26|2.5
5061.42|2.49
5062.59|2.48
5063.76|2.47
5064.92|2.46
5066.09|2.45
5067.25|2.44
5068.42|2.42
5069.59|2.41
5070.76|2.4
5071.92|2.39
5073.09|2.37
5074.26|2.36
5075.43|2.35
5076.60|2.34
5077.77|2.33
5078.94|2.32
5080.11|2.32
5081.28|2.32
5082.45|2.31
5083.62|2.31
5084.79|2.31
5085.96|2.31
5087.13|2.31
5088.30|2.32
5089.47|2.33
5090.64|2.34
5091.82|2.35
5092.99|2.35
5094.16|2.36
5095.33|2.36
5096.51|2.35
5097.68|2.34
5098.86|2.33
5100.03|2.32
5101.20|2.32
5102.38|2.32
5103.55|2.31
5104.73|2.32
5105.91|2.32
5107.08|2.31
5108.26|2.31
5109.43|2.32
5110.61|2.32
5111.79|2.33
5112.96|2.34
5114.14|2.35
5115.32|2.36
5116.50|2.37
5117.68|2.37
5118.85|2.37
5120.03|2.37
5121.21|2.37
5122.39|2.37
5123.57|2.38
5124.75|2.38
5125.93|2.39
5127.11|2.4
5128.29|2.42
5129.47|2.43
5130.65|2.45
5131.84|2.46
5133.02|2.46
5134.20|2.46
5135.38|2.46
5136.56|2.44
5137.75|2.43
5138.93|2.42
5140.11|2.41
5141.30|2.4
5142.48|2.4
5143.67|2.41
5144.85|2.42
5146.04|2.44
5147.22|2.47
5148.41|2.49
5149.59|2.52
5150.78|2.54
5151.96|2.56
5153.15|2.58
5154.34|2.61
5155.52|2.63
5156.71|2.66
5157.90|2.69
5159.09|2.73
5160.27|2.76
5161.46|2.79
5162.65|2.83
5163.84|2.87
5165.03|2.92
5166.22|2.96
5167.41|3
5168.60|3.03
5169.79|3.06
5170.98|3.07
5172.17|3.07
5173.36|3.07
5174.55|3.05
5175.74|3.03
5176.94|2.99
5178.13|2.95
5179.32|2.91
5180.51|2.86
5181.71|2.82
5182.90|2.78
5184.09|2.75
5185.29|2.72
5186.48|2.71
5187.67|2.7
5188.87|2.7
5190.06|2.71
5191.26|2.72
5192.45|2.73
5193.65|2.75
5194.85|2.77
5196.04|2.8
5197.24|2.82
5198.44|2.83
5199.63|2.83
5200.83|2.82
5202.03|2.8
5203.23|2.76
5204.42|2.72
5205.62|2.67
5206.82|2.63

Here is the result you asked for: 2.37 A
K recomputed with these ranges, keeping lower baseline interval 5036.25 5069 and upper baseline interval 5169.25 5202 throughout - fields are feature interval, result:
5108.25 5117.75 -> 1.2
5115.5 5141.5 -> 2.9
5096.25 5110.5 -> 1.8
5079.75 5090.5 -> 1.2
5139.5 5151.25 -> 1.3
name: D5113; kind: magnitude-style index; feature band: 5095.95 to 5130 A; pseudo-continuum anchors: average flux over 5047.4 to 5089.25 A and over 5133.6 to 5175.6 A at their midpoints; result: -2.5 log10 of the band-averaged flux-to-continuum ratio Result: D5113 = 0.09 mag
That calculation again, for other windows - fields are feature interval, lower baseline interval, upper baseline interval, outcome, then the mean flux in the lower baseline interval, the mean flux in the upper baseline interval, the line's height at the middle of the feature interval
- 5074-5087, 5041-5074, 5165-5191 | 0.11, 2.5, 2.9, 2.57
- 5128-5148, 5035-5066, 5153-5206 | 0.13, 2.54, 2.83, 2.74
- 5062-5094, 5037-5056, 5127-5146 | 0.07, 2.56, 2.43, 2.51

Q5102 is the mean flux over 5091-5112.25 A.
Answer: 2.33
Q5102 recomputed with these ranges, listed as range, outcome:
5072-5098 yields 2.34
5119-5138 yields 2.41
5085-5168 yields 2.46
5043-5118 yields 2.4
